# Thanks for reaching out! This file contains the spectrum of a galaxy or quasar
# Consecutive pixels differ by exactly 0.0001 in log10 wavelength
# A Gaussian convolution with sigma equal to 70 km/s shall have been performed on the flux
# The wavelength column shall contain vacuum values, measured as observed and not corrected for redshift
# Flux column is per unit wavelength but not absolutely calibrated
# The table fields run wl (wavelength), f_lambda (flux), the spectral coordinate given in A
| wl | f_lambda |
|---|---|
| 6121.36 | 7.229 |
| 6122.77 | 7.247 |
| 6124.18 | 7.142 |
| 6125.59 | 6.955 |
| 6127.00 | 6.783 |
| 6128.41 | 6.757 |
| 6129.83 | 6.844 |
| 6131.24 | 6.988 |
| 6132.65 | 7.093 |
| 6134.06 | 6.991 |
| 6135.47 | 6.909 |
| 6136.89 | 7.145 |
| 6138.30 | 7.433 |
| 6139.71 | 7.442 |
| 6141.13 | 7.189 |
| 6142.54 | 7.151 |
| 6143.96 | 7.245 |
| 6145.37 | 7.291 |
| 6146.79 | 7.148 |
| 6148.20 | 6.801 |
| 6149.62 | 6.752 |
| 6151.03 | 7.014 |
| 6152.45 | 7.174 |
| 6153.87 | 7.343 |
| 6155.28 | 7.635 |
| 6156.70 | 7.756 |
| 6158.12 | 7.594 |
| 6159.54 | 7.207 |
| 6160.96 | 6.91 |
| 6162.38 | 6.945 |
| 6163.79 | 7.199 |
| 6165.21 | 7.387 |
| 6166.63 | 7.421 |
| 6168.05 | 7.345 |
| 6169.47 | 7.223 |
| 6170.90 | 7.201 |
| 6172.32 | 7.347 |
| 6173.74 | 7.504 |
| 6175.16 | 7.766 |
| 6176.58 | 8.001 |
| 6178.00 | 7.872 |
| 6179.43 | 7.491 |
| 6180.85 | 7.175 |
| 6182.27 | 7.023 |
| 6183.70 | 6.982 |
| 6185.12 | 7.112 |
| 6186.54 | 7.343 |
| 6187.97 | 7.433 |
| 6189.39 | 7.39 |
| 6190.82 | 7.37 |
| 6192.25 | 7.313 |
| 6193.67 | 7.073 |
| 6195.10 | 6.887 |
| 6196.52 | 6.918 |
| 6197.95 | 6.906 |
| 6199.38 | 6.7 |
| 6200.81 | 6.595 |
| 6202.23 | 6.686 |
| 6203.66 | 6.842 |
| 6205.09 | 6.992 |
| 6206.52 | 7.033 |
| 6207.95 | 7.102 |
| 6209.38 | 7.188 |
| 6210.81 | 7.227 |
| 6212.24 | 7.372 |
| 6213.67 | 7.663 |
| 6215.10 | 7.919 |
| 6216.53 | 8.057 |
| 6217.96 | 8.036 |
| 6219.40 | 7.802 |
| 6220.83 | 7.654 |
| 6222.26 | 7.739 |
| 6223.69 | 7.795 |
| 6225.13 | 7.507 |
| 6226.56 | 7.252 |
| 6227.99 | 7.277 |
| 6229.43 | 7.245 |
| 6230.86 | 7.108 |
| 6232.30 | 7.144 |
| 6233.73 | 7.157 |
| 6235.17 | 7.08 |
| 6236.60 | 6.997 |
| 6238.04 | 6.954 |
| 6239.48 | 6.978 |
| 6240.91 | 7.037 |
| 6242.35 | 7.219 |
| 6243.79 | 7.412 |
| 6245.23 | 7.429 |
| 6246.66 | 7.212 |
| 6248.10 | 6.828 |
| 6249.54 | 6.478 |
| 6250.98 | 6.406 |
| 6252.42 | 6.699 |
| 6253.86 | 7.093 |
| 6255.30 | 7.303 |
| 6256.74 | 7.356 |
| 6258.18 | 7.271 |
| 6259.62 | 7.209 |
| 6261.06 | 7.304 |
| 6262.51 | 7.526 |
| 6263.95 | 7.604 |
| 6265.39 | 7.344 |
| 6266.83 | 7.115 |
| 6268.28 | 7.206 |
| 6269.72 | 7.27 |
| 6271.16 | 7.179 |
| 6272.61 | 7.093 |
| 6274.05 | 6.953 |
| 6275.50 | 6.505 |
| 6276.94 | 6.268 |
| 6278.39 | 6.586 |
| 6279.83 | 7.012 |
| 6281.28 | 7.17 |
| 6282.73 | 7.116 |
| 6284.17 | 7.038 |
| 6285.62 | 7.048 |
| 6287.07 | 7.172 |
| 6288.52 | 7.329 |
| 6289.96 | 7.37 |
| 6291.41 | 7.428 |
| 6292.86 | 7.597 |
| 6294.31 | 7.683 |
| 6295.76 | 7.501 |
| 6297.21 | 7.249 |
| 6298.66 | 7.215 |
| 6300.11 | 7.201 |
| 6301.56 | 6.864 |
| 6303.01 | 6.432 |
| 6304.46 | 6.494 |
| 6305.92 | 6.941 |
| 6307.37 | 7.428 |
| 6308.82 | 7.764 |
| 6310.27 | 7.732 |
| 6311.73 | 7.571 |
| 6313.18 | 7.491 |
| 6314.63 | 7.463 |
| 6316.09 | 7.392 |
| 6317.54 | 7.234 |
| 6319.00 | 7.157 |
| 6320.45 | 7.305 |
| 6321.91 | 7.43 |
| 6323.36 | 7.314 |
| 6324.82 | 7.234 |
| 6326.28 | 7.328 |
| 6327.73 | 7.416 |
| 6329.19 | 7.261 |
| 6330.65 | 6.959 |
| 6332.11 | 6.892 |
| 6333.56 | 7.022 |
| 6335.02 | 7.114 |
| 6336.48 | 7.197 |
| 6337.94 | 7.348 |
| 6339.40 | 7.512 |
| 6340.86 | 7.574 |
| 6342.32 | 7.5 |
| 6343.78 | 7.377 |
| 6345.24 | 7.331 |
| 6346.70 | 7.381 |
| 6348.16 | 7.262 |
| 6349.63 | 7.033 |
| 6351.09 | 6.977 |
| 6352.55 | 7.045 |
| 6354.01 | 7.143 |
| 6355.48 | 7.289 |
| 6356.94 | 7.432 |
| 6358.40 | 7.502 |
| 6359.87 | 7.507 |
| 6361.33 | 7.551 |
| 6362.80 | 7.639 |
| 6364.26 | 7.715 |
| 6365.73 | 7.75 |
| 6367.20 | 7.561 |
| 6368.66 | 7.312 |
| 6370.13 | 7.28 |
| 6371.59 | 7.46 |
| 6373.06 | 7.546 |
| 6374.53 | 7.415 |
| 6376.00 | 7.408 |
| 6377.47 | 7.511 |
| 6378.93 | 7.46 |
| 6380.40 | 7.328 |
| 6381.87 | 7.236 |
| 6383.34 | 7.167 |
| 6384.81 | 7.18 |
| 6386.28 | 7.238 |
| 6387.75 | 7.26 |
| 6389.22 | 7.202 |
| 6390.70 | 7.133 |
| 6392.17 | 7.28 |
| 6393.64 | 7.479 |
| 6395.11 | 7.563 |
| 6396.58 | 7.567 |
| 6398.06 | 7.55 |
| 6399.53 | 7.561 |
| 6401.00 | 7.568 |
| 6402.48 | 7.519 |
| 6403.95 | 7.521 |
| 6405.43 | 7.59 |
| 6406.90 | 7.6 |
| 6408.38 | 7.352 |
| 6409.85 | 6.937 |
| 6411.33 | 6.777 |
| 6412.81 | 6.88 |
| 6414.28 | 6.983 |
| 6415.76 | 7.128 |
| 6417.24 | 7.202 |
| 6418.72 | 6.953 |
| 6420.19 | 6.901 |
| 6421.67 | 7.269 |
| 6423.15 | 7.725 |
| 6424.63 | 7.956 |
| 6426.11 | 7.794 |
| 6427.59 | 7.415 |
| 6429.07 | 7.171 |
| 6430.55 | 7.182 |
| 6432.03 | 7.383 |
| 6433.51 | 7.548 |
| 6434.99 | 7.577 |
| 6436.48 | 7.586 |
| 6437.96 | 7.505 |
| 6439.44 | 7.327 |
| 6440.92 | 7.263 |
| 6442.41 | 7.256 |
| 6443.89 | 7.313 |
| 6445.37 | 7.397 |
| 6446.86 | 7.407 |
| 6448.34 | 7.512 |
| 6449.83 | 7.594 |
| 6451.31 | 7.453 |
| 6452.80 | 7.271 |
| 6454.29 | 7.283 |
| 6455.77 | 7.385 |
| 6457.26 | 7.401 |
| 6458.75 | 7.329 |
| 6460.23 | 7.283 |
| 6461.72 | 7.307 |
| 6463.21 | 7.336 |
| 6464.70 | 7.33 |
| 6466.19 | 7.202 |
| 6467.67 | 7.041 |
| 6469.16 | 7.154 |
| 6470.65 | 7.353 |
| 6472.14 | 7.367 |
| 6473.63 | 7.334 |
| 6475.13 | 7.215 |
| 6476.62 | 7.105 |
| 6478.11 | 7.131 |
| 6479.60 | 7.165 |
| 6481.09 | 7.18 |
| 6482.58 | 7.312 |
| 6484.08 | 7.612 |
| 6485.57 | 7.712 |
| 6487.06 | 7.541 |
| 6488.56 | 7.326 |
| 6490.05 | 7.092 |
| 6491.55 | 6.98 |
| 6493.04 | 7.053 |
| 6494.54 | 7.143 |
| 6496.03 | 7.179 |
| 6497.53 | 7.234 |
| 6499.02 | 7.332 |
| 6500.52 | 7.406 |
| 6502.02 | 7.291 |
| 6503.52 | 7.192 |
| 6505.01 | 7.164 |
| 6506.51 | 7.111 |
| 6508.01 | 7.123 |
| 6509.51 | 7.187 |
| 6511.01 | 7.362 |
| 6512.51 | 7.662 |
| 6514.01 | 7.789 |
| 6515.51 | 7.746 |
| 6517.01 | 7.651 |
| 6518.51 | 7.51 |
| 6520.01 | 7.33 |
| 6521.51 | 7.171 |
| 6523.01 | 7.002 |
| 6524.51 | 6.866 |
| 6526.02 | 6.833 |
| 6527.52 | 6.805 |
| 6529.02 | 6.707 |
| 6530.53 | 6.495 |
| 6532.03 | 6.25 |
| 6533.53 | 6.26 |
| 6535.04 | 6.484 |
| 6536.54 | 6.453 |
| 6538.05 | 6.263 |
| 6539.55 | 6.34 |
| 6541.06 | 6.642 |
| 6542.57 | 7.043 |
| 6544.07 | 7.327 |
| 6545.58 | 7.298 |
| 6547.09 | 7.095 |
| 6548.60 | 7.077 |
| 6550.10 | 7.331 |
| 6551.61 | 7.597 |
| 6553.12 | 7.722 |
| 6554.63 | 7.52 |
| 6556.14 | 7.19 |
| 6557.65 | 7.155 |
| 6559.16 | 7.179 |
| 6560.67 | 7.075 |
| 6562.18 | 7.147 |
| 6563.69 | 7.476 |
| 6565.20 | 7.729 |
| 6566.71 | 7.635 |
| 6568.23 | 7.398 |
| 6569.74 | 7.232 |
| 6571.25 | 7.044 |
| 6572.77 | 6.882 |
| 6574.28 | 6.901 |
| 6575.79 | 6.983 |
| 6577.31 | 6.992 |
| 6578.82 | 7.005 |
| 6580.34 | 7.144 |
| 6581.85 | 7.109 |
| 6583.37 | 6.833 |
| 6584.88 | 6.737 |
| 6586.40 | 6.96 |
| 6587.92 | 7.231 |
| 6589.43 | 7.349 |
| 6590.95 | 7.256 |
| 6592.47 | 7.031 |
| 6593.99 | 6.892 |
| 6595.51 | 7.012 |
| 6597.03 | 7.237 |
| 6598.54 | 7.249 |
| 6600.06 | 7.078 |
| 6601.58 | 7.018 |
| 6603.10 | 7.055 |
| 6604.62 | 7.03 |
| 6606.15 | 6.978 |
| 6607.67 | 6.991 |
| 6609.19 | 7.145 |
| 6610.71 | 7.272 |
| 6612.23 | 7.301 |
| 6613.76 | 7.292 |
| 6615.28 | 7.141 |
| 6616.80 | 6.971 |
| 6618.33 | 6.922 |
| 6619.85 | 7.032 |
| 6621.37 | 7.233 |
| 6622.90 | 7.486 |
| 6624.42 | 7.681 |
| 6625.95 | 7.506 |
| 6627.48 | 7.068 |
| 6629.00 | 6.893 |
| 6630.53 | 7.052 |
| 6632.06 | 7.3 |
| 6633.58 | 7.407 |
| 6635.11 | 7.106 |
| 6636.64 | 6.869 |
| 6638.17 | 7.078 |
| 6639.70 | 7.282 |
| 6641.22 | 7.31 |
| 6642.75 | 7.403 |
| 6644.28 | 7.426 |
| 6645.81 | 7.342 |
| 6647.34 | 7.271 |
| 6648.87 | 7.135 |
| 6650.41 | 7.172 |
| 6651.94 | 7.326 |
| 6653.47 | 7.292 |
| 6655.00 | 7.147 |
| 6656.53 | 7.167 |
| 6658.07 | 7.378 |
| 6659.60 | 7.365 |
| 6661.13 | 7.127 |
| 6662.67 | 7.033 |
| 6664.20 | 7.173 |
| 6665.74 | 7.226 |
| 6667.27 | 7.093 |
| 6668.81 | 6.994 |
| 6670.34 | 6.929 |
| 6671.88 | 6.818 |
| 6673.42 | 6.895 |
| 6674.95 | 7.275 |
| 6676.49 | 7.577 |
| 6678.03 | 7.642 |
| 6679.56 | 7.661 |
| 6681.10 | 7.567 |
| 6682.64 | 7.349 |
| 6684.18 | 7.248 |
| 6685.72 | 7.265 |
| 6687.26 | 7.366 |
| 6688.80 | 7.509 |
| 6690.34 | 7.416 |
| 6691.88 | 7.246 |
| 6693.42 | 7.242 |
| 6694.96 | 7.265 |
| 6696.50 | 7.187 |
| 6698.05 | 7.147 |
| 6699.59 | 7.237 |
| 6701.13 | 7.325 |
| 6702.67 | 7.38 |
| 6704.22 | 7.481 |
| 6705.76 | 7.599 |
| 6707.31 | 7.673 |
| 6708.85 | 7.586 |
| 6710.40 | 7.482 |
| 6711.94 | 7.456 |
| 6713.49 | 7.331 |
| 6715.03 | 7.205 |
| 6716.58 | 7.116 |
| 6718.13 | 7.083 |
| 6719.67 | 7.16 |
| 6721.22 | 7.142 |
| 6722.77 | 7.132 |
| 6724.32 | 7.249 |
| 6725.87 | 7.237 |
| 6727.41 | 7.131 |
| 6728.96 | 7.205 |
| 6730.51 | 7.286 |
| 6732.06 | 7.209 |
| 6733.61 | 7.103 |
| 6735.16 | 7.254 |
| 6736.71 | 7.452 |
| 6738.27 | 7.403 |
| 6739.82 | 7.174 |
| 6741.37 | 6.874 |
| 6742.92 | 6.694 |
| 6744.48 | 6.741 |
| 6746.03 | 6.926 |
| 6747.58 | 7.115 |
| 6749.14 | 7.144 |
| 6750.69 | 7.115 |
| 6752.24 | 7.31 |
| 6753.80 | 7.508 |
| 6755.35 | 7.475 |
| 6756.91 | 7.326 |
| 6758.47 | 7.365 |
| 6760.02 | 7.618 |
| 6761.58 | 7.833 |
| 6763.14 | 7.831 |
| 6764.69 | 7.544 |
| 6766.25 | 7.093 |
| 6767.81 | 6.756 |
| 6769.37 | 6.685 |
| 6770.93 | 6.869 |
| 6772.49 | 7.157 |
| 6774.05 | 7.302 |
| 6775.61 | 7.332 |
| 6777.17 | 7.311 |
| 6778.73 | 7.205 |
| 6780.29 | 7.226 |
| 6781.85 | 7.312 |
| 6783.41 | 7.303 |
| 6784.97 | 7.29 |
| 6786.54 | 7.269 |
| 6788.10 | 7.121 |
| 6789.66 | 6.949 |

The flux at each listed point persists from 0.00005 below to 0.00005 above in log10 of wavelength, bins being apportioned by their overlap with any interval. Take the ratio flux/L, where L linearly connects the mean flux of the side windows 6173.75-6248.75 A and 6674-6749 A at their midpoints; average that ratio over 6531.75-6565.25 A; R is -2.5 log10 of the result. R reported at 0.038 mag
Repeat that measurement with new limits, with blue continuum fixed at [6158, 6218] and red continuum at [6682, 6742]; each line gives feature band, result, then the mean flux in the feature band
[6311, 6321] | -0.02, 7.38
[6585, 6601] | 0.03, 7.11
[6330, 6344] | 0.00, 7.25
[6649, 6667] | 0.01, 7.21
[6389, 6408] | -0.03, 7.47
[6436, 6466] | -0.01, 7.37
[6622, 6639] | 0.01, 7.22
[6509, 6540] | 0.05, 6.97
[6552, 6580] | 0.01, 7.24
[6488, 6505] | 0.01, 7.2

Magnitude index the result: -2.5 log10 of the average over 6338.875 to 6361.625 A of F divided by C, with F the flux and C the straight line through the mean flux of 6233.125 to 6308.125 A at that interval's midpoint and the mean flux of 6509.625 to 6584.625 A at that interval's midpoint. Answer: -0.035 mag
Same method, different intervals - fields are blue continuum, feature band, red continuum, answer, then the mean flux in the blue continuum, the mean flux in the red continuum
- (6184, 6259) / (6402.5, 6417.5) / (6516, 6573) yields -0.014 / 7.2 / 7.06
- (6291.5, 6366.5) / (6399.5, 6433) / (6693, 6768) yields -0.002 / 7.31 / 7.27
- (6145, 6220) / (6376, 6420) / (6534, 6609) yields -0.019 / 7.27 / 7.09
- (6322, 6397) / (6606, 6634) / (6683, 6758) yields 0.012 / 7.34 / 7.25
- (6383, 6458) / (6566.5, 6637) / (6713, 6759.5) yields 0.020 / 7.35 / 7.18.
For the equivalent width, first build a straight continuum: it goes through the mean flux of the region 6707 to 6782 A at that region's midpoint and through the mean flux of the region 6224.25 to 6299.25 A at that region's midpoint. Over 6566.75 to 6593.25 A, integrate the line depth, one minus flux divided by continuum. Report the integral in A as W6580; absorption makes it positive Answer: 0.5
